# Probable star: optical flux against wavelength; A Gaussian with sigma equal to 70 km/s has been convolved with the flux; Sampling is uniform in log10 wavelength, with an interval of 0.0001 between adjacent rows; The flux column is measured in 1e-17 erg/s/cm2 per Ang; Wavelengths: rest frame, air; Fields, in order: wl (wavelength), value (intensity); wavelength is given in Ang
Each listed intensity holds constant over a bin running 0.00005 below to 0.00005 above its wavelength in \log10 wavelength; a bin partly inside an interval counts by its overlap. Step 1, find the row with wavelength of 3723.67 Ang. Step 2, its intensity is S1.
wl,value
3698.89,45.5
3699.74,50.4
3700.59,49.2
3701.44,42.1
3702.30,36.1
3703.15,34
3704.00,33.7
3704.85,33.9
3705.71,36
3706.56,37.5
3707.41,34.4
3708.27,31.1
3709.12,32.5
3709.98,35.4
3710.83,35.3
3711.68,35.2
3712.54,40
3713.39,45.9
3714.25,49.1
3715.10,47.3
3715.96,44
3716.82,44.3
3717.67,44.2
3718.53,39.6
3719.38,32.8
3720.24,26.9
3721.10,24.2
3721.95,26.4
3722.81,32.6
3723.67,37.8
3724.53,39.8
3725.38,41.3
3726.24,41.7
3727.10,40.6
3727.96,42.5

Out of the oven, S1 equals 37.8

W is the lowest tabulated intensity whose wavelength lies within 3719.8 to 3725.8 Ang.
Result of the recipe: 24.2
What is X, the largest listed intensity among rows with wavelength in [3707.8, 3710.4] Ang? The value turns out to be 35.4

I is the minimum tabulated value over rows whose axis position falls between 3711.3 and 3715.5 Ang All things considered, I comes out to 35.2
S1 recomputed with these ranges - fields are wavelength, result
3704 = 33.7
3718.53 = 39.6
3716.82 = 44.3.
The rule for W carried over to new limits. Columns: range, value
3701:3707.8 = 33.7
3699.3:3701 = 49.2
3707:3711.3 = 31.1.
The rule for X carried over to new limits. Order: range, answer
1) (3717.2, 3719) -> 44.2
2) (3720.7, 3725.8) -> 41.3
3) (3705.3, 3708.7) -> 37.5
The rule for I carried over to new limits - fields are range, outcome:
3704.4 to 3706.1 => 33.9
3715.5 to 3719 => 39.6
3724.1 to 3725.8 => 39.8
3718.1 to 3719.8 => 32.8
